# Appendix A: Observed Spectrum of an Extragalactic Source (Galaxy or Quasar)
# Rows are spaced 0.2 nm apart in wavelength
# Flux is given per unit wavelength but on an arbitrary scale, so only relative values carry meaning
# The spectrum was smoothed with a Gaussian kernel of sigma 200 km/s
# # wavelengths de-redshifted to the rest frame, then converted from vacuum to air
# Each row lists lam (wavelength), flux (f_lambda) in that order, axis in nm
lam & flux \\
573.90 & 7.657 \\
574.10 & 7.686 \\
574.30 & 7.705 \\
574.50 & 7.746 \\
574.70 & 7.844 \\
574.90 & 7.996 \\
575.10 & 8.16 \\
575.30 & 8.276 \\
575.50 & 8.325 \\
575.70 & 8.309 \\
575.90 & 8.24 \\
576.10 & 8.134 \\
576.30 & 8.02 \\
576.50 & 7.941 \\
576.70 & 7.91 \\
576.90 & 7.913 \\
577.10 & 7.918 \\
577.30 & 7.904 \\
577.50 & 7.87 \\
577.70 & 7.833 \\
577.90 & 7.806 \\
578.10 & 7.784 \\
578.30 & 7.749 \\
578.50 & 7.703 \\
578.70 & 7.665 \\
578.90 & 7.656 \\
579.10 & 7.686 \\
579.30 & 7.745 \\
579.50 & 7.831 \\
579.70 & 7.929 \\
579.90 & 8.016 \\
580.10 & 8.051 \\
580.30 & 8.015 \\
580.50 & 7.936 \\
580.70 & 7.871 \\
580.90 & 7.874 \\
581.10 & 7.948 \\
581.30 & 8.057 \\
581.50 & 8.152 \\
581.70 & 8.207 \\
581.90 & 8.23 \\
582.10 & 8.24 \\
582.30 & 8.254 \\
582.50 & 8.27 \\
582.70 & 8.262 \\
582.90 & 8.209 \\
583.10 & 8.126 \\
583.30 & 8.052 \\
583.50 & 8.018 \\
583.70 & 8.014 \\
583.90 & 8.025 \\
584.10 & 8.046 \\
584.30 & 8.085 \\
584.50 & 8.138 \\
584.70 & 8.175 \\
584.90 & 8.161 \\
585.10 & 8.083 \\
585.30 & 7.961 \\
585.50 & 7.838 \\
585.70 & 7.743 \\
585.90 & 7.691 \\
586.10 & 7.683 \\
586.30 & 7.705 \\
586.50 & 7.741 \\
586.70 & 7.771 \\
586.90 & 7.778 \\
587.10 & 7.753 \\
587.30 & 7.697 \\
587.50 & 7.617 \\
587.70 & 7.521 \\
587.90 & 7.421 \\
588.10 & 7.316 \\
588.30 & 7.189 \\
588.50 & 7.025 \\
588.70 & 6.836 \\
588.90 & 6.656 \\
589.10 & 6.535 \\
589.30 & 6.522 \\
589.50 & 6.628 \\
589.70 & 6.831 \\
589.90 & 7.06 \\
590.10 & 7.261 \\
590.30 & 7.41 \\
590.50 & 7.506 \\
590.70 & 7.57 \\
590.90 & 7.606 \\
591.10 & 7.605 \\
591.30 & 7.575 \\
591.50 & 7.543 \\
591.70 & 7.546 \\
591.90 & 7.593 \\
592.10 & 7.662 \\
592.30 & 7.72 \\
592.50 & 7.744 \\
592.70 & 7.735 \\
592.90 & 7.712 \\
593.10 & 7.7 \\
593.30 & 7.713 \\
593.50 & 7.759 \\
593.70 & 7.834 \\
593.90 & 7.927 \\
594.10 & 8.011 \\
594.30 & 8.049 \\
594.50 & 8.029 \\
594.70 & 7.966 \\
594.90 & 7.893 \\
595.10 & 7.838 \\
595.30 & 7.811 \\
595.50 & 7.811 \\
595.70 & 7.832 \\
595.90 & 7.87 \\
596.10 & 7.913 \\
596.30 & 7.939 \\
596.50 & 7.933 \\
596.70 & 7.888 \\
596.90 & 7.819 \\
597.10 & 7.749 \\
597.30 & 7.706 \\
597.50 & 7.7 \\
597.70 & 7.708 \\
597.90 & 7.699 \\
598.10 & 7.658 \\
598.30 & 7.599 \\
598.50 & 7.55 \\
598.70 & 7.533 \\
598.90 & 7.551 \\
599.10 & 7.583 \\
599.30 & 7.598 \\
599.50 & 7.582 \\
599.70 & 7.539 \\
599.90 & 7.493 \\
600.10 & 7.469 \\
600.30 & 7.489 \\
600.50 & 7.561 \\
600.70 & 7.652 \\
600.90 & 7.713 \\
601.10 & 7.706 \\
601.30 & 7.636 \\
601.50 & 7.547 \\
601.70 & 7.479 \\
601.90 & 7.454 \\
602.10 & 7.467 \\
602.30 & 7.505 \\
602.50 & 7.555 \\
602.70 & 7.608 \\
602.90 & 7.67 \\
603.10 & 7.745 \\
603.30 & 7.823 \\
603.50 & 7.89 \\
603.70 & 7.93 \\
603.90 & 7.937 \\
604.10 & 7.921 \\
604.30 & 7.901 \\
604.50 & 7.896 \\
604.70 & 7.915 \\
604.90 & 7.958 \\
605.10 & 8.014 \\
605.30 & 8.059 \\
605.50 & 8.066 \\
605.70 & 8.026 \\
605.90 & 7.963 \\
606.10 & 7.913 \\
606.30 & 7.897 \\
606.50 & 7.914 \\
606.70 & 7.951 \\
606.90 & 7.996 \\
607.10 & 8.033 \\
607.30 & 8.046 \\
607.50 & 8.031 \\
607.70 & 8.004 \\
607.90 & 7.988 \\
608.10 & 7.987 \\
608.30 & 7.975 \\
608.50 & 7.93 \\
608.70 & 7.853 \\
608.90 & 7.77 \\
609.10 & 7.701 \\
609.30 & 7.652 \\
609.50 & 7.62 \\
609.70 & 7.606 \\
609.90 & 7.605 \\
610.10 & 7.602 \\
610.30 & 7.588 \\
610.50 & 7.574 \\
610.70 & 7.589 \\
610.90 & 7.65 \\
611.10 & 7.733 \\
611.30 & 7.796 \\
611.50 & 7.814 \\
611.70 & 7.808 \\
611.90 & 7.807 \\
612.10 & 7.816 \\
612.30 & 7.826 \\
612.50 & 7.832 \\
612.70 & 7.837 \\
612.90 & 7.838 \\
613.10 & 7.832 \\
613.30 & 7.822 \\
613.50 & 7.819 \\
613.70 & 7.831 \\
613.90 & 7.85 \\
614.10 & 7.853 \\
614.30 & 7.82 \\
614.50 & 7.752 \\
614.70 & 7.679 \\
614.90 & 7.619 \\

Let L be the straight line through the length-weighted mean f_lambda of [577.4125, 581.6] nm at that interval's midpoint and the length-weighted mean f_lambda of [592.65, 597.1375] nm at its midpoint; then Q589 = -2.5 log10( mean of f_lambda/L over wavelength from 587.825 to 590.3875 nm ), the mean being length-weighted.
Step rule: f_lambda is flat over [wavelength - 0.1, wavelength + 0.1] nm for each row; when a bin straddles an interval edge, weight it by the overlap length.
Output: 0.131 mag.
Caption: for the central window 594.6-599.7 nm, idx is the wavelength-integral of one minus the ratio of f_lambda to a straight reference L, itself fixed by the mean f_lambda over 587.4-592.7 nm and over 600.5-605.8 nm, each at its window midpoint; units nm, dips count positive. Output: -0.13 nm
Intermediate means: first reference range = 7.3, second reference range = 7.77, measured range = 7.75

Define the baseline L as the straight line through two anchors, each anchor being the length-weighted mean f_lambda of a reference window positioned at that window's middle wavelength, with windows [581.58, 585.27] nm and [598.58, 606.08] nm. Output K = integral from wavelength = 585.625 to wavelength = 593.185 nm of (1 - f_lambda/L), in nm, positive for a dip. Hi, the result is 0.549 nm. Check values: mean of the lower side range 8.14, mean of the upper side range 7.72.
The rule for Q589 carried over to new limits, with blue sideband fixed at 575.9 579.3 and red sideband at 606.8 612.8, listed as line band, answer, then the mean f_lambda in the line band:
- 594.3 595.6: -0.011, 7.9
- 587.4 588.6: 0.070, 7.35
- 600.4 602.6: 0.035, 7.57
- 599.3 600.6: 0.041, 7.53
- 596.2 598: 0.004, 7.79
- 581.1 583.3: -0.046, 8.18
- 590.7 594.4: 0.015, 7.72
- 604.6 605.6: -0.026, 8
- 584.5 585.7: -0.025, 8.03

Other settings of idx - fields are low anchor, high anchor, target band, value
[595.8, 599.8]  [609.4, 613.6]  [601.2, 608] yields -0.11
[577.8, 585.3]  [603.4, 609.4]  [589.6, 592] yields 0.17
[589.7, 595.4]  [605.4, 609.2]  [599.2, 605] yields 0.13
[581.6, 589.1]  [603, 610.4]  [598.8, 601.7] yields 0.10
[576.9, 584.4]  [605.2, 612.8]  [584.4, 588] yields 0.06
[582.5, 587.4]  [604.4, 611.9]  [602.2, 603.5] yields 0.03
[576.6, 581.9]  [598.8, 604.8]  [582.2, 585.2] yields -0.11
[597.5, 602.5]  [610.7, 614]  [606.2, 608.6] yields -0.08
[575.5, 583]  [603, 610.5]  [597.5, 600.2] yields 0.11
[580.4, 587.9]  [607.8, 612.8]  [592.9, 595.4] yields 0.00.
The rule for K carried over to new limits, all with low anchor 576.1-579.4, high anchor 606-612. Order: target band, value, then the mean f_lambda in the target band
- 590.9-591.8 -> 0.03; 7.57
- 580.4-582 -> -0.04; 8.03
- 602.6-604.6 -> 0.00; 7.83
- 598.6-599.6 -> 0.03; 7.57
